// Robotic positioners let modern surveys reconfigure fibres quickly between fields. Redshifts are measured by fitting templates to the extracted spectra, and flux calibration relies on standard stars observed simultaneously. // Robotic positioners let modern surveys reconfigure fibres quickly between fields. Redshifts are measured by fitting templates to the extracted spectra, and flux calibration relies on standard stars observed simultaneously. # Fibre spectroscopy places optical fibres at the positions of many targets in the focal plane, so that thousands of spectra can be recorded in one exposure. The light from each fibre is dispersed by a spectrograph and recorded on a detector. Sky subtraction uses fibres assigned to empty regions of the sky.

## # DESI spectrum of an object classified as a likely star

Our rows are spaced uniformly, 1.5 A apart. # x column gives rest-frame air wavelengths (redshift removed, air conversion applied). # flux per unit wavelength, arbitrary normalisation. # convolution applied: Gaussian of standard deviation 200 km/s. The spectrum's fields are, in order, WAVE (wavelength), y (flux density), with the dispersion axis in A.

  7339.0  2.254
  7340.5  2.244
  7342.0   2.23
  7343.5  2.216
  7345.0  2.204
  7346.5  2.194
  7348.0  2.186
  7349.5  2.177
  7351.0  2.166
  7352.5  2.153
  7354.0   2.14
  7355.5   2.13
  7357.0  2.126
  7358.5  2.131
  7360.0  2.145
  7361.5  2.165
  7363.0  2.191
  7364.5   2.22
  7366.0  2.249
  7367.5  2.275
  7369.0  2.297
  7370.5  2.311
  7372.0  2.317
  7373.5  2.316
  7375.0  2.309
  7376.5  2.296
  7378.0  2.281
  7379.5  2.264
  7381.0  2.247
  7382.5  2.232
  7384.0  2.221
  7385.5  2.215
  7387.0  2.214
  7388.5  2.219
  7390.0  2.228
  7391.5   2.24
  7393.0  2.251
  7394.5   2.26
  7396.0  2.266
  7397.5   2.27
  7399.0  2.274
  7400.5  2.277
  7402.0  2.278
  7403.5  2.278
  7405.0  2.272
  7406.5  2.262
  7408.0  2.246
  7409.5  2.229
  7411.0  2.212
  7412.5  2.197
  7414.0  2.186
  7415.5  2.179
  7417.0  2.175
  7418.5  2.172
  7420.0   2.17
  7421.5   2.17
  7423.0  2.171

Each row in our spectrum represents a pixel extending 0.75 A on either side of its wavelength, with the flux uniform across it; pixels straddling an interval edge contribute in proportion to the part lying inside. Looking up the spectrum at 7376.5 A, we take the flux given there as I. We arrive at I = 2.296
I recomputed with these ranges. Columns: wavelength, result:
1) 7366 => 2.249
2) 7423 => 2.171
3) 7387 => 2.214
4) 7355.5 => 2.13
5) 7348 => 2.186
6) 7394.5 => 2.26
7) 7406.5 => 2.262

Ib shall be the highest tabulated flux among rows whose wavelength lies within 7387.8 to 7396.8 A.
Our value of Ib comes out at 2.266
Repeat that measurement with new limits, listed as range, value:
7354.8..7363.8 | 2.191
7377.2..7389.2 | 2.281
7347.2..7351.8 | 2.186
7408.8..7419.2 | 2.229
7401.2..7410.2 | 2.278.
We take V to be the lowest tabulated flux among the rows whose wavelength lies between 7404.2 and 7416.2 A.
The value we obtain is 2.179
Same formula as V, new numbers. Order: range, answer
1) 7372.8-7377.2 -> 2.296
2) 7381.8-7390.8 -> 2.214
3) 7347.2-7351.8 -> 2.166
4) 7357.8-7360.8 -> 2.131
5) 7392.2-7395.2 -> 2.251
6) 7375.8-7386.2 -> 2.215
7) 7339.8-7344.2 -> 2.216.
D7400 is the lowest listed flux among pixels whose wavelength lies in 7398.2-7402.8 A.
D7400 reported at 2.274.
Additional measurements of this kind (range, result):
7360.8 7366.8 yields 2.165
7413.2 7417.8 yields 2.175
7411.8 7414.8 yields 2.186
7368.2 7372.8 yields 2.297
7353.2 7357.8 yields 2.126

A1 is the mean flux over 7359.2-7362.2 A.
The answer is 2.15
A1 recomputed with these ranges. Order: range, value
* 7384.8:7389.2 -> 2.22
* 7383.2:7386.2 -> 2.22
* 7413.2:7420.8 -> 2.18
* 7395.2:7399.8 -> 2.27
